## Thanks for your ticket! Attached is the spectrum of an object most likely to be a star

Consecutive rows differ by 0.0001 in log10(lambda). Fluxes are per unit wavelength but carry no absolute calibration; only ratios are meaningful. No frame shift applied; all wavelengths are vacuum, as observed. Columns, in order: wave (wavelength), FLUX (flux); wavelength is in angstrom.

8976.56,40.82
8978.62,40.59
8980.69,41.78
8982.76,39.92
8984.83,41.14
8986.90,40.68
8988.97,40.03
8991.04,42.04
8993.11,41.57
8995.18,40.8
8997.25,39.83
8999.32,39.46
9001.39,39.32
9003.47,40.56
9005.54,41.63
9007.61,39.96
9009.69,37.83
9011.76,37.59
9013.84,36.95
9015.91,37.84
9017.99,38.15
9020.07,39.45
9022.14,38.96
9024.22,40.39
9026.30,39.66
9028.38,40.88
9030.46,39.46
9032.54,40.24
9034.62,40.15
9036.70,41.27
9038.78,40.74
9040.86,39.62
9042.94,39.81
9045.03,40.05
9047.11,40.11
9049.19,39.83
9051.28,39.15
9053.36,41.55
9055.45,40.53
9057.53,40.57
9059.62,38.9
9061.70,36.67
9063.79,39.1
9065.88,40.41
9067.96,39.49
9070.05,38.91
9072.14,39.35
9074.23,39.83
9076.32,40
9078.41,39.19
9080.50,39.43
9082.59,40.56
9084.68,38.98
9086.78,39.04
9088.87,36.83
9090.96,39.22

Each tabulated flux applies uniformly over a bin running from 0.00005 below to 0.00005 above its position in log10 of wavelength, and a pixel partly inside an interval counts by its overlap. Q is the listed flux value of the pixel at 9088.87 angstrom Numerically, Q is 36.83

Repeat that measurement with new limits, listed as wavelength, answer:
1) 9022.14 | 38.96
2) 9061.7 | 36.67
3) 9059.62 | 38.9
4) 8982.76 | 39.92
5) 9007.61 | 39.96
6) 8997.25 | 39.83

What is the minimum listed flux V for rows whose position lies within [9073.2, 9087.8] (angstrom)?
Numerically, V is 38.98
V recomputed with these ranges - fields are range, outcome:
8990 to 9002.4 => 39.32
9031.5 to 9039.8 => 40.15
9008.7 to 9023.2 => 36.95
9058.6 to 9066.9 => 36.67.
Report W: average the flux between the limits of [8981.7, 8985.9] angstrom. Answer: 40.5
